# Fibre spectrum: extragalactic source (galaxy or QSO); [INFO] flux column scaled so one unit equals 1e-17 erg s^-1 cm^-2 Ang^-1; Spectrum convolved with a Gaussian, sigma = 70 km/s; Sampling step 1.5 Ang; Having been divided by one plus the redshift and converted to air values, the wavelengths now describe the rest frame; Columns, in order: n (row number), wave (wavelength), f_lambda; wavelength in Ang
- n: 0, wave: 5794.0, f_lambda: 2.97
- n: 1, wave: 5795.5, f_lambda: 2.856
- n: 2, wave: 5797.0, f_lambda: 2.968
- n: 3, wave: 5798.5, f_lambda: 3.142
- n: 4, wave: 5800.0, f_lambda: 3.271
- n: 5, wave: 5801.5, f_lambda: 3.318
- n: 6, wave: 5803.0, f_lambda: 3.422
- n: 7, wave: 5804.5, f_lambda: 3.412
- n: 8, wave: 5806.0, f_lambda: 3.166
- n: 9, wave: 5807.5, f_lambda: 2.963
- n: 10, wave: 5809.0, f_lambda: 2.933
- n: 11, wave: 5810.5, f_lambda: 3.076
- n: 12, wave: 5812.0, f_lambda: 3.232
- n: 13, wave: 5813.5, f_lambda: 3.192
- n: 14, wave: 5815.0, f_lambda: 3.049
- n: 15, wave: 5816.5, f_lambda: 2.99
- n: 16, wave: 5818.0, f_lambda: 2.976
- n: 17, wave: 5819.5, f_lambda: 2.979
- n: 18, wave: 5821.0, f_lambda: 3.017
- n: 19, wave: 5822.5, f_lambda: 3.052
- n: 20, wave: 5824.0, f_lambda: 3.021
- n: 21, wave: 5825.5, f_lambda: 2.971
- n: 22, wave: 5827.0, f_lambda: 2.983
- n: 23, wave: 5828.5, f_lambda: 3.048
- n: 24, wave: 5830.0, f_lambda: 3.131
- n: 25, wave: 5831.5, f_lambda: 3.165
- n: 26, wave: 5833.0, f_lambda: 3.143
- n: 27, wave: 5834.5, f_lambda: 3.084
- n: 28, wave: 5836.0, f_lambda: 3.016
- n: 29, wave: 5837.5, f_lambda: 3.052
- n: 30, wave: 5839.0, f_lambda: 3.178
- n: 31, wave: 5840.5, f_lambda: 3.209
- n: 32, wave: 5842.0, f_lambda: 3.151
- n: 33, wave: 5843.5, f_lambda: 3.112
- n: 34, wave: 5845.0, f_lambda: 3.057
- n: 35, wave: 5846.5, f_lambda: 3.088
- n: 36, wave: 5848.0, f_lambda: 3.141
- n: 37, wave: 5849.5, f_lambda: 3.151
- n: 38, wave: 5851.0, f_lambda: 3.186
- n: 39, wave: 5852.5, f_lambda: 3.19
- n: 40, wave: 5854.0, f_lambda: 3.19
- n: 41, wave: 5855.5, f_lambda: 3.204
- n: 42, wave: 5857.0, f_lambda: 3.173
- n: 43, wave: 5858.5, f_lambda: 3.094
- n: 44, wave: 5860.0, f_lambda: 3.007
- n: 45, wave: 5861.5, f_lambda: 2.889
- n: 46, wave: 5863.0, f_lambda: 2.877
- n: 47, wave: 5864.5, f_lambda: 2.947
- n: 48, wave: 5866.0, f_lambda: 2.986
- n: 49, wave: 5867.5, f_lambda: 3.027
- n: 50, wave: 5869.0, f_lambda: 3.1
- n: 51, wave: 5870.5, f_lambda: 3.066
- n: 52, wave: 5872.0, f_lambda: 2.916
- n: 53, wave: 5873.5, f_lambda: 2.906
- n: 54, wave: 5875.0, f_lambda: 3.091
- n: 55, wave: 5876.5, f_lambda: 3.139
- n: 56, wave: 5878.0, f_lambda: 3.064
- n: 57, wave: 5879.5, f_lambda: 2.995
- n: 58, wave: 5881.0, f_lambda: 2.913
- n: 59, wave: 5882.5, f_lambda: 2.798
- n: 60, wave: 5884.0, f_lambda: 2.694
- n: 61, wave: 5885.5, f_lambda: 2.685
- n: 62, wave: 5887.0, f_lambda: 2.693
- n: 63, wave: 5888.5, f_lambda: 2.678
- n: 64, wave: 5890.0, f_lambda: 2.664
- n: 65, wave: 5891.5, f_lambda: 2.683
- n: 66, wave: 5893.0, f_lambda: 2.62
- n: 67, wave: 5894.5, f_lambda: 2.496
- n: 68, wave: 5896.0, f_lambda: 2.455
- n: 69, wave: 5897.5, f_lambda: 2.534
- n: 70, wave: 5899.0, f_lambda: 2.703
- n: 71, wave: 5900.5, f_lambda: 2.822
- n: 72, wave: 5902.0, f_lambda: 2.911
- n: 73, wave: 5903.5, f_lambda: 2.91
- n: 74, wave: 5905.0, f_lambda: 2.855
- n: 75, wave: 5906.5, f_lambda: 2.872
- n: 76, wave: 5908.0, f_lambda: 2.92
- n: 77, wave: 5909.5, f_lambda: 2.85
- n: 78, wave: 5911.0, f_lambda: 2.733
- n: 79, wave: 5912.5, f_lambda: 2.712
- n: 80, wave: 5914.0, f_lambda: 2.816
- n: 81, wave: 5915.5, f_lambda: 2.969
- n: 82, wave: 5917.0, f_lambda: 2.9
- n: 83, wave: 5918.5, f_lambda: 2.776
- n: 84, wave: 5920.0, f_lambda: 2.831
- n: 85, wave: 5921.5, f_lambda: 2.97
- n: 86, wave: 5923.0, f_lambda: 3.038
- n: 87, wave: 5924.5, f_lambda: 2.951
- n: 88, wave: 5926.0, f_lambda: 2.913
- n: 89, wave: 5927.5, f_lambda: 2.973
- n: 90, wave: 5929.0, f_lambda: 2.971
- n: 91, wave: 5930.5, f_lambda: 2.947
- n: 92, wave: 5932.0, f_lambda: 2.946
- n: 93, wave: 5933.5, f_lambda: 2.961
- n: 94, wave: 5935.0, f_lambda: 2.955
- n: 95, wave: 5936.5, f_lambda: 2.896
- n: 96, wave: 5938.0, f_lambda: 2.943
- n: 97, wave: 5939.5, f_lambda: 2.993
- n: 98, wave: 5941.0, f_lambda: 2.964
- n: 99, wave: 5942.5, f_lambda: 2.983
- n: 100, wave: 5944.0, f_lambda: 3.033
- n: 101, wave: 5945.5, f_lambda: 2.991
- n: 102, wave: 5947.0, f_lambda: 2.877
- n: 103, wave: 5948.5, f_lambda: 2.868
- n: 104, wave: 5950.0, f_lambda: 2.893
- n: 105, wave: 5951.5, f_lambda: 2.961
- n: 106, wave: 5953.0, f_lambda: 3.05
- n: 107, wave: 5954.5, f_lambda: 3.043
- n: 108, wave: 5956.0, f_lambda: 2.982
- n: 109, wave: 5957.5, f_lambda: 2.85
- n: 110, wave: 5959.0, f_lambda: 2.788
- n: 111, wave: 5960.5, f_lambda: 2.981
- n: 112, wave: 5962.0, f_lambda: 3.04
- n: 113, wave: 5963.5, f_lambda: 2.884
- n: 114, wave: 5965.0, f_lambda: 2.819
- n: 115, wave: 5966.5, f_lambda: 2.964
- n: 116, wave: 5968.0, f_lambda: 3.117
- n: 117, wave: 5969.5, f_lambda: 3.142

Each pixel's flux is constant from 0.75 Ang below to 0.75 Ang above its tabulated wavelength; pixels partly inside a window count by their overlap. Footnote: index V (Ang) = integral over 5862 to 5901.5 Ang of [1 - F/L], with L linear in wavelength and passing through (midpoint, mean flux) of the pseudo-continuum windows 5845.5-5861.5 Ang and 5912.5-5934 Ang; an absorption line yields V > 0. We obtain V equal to 2.8 Ang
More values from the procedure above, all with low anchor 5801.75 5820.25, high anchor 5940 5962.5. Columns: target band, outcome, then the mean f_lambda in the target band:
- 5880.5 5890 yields 0.9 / 2.73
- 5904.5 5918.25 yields 0.7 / 2.84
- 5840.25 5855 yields -0.3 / 3.15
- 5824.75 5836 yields 0.1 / 3.07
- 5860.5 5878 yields 0.3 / 3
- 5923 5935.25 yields 0.1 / 2.96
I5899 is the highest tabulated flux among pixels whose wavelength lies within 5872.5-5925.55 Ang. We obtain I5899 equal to 3.139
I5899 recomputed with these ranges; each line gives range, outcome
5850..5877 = 3.204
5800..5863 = 3.422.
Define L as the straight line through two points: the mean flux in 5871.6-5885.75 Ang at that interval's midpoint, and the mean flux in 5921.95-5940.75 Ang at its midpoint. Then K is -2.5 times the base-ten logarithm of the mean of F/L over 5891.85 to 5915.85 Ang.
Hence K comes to 0.07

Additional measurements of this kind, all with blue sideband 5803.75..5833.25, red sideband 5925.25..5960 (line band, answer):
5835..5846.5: -0.020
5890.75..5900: 0.159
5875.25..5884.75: 0.025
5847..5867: -0.016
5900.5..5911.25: 0.043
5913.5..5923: 0.030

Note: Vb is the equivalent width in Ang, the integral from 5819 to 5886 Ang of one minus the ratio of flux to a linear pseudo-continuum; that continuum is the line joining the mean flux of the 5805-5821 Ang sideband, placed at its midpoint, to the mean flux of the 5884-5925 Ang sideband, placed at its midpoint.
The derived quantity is -2.4 Ang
